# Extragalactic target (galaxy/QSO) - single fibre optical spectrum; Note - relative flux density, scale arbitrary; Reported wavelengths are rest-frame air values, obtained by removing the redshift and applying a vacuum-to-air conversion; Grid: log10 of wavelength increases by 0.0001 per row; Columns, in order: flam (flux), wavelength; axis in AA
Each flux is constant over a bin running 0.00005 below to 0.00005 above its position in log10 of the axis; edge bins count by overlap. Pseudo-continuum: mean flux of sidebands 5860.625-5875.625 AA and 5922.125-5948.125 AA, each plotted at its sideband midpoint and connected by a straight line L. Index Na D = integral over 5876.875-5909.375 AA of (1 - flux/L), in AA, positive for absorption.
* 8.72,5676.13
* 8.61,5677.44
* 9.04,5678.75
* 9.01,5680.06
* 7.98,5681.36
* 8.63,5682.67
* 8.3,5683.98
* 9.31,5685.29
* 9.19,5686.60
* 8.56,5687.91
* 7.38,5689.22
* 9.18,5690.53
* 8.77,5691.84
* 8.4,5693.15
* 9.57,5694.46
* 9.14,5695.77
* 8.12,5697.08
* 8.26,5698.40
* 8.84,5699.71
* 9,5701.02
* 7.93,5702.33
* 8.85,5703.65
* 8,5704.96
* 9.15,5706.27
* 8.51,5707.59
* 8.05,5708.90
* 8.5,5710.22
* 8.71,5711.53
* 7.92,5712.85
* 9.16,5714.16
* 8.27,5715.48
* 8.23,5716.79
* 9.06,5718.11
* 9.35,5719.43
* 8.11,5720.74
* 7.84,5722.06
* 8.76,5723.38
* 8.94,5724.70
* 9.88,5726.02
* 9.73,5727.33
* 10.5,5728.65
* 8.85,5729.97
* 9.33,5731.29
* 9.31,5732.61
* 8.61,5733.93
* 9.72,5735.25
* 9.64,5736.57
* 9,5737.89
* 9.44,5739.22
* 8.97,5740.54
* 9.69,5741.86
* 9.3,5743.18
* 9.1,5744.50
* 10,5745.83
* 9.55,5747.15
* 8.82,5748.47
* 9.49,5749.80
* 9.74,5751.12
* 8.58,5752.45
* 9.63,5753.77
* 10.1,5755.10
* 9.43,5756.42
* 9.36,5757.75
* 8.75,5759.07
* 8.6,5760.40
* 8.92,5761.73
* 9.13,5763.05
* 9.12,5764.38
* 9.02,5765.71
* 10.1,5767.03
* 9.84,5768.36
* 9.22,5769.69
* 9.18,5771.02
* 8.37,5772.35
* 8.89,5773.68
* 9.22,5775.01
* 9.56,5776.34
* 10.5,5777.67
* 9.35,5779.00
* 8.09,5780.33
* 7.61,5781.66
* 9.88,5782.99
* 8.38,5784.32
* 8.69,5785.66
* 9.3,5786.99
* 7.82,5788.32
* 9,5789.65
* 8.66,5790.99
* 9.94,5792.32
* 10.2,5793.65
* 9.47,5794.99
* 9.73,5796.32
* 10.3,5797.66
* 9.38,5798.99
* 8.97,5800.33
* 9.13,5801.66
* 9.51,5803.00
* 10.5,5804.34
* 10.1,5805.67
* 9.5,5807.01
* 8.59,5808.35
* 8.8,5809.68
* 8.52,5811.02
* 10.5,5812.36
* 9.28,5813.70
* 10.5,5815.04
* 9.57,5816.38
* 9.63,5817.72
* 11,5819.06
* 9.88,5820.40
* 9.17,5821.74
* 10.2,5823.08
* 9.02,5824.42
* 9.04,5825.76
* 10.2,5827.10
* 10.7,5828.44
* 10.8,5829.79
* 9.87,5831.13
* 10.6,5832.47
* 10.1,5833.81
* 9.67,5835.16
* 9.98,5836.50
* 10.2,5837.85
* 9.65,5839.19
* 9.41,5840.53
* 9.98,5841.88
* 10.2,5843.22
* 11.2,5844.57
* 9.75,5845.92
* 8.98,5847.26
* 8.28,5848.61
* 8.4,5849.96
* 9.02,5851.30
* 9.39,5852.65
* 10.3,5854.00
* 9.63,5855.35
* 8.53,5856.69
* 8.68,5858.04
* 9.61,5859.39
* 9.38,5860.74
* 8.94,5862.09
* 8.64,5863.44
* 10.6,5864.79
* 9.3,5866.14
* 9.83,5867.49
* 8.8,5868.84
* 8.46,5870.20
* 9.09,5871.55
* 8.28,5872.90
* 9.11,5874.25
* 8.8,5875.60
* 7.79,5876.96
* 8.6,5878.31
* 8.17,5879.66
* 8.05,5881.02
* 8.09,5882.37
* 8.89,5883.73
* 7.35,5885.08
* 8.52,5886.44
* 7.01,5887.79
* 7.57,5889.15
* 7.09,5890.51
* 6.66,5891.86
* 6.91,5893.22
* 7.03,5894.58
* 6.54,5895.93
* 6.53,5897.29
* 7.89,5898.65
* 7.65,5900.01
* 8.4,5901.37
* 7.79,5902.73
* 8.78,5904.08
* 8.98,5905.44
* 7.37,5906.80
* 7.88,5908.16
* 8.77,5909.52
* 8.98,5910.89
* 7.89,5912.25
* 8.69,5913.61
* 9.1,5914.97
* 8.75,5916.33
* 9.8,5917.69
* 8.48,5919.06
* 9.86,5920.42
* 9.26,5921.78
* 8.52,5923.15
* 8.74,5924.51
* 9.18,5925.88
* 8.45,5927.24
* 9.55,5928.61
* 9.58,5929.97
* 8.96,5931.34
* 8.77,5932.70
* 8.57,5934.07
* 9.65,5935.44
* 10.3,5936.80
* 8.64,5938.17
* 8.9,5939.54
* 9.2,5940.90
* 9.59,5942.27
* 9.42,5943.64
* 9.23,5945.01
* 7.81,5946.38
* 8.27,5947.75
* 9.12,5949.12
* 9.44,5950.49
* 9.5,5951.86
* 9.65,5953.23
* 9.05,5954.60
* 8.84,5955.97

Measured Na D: 4.8 AA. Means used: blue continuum 9.11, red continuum 9.03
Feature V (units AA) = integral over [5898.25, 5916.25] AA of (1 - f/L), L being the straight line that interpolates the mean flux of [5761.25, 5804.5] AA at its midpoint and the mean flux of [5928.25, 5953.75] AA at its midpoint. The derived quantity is 1.63 AA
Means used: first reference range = 9.23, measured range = 8.34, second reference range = 9.16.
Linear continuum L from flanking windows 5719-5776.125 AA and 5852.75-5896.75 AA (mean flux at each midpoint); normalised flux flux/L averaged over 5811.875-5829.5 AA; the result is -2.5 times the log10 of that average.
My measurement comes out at -0.13 mag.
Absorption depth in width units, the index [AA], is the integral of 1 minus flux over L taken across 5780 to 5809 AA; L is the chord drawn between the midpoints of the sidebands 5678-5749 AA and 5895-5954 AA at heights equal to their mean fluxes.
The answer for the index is -1.3 AA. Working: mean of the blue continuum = 8.88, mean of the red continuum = 8.75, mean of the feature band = 9.23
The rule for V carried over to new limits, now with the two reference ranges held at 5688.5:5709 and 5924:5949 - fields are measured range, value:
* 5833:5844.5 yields -1.45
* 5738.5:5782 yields -2.69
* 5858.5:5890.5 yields 1.12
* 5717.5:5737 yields -1.19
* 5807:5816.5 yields -0.63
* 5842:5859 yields -0.97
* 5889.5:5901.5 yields 2.44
